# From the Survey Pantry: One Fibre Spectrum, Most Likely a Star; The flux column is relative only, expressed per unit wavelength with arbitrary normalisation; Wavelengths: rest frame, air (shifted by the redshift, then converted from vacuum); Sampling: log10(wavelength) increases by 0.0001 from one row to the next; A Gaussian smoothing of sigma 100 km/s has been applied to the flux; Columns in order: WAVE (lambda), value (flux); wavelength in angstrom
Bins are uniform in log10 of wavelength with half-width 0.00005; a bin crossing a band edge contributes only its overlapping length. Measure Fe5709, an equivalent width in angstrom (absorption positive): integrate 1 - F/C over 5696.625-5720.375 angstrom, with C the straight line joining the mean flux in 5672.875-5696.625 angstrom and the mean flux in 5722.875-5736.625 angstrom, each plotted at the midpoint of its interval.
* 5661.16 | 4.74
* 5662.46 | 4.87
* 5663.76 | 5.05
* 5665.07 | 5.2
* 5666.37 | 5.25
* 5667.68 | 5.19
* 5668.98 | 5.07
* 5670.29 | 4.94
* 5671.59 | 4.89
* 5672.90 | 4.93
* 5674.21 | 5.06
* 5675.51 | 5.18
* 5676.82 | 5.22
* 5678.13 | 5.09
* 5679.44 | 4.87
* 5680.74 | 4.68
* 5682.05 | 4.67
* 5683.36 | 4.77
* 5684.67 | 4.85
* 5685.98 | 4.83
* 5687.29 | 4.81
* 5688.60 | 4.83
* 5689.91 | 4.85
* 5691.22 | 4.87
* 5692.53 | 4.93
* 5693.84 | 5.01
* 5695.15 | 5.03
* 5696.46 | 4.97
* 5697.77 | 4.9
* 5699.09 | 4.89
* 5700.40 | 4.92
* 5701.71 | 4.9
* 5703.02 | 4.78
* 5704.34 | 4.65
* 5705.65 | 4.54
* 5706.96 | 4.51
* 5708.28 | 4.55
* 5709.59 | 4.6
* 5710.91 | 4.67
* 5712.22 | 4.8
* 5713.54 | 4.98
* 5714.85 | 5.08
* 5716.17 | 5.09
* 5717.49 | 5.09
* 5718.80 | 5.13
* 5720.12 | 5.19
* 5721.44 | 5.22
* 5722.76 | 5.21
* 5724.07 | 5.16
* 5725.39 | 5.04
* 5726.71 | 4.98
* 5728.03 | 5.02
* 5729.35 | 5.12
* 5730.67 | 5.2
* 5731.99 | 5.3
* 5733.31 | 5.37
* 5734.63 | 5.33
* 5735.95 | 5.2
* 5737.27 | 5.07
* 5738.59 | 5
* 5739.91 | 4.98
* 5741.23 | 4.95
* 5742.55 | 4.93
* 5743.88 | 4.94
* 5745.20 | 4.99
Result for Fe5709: 1.0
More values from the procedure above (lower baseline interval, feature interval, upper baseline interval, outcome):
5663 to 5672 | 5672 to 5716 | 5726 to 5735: 2.31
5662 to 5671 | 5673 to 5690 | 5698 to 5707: 0.17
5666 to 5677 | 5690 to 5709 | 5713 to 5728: 1.01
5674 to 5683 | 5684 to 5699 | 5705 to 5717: -0.06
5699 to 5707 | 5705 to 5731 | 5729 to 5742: -0.08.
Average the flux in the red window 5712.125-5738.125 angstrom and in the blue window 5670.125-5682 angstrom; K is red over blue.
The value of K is 1.03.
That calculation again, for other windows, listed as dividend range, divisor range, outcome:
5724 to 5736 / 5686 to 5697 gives 1.05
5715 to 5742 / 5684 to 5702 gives 1.05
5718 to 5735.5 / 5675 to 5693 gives 1.06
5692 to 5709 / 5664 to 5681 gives 0.95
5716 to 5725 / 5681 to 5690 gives 1.08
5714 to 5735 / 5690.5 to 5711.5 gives 1.07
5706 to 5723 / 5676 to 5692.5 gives 1.01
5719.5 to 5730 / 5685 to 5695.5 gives 1.05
